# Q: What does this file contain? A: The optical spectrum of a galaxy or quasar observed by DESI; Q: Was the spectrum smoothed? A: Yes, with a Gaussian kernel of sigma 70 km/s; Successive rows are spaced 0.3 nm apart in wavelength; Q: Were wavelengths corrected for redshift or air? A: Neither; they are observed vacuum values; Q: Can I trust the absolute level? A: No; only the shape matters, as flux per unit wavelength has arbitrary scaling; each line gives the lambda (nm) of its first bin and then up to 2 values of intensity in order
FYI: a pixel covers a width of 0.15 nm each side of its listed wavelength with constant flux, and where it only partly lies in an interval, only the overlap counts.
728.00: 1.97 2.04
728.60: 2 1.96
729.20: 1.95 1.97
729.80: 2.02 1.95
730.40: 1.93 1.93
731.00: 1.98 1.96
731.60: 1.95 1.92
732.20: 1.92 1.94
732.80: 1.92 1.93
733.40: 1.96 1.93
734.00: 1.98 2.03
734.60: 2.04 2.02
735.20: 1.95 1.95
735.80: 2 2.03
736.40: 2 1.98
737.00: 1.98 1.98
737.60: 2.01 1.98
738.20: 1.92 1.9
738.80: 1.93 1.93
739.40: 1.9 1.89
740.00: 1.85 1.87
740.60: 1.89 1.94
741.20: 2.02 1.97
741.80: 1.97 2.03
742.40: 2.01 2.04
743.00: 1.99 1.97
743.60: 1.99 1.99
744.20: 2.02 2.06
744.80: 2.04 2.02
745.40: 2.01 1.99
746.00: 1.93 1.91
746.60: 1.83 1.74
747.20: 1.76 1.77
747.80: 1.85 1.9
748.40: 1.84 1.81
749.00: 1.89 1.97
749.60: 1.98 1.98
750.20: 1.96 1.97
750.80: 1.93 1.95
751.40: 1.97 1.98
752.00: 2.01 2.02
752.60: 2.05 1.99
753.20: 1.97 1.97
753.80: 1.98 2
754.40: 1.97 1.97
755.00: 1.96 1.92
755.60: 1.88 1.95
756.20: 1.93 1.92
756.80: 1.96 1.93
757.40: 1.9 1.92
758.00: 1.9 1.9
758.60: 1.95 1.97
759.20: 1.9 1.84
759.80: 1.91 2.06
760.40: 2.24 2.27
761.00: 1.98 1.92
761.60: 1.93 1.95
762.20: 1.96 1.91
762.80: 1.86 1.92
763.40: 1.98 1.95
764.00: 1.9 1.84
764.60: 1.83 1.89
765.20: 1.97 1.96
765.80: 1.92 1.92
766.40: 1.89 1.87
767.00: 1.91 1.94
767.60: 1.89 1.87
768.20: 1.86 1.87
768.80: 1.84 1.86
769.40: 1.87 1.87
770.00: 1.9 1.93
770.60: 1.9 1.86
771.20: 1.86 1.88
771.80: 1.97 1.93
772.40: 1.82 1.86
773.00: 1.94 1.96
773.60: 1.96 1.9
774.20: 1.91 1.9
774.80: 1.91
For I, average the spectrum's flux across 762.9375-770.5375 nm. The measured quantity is 1.9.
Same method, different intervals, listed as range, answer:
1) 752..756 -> 1.97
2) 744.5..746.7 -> 1.97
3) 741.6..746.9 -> 1.98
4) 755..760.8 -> 1.96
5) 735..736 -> 1.97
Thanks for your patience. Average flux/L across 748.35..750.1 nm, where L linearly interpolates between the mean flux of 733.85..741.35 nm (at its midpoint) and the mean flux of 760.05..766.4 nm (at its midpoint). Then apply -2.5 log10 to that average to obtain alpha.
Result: 0.02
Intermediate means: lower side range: 1.96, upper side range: 1.96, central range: 1.92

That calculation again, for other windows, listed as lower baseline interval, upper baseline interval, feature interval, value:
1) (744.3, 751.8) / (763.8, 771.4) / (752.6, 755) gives -0.039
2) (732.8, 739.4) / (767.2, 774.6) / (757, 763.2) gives -0.023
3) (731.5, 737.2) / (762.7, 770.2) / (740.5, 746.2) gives -0.025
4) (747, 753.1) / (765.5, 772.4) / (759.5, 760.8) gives -0.095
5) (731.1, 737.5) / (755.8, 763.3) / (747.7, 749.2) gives 0.057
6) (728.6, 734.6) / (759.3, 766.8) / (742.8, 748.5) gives 0.014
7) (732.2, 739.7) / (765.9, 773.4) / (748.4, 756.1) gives -0.017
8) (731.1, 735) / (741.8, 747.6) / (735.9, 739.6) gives -0.002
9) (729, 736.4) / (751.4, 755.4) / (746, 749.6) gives 0.072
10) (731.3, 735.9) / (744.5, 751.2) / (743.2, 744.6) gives -0.043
